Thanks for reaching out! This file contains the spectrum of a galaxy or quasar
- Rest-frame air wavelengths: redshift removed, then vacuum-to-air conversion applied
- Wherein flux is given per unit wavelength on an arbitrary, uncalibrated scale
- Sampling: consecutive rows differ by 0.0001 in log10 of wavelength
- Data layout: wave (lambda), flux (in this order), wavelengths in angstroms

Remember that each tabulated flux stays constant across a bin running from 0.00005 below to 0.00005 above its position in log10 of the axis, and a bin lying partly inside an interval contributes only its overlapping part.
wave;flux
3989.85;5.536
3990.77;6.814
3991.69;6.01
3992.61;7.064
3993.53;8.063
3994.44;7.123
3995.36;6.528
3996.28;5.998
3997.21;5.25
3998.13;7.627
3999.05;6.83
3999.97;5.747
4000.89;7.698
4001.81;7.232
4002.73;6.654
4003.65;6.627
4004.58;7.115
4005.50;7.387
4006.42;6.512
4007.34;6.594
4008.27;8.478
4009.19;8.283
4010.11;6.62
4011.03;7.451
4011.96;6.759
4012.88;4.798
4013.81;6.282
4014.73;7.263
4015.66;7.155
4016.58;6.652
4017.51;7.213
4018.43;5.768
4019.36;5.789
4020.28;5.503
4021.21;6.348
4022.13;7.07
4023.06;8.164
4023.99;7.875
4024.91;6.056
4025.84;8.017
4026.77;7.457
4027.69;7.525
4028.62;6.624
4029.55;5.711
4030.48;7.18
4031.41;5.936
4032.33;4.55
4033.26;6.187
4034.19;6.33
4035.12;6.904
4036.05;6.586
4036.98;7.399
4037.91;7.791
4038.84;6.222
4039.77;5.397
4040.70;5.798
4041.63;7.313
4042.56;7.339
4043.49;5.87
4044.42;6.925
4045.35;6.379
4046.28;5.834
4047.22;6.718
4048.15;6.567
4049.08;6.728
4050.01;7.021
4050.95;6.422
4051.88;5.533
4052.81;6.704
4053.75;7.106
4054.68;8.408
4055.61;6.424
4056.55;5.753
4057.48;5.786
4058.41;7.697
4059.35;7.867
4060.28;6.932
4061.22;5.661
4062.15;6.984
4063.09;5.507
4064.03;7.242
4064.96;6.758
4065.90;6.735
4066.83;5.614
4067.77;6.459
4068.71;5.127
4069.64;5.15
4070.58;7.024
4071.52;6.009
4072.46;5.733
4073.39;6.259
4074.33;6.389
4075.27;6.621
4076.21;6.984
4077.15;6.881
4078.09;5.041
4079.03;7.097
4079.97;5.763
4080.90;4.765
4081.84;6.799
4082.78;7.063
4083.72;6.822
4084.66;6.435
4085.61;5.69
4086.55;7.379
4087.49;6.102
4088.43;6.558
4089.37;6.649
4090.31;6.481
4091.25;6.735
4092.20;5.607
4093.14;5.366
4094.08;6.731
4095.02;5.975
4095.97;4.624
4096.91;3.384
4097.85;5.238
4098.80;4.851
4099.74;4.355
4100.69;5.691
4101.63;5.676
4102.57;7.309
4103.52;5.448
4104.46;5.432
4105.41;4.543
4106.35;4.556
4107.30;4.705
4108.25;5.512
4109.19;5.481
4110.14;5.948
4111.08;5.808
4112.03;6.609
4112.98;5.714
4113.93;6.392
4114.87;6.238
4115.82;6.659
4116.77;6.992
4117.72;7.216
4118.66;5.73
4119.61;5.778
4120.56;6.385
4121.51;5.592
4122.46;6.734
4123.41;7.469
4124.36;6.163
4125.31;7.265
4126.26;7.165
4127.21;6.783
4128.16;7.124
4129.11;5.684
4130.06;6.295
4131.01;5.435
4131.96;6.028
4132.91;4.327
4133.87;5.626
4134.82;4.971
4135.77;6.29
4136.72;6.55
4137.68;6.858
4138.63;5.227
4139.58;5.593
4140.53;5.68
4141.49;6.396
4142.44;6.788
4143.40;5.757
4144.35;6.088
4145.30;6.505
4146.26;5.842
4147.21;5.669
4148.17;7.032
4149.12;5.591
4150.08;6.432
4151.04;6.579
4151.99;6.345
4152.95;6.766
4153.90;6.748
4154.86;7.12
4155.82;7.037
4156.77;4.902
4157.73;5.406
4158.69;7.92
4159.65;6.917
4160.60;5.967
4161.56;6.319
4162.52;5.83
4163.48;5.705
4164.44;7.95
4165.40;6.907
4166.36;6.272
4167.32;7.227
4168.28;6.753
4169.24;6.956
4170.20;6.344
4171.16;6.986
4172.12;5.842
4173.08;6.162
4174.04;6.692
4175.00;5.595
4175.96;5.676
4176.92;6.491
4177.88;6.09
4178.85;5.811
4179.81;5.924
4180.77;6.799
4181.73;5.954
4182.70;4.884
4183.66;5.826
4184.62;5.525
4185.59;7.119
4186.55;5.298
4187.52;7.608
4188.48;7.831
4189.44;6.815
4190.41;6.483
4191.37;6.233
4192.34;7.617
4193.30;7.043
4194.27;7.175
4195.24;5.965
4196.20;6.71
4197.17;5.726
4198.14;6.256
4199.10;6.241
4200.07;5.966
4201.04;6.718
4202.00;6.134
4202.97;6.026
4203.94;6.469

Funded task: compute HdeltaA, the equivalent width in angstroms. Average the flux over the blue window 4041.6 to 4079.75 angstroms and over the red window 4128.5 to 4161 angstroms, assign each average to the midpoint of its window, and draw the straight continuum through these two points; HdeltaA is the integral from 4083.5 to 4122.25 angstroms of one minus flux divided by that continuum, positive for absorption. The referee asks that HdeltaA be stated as 2.74 angstroms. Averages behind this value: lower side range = 6.49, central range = 5.86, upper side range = 6.13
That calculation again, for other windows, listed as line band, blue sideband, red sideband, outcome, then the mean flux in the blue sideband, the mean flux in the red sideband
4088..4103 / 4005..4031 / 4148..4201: 2.2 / 6.87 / 6.42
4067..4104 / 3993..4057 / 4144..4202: 3.3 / 6.71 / 6.4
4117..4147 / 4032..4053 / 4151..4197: 1.3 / 6.47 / 6.46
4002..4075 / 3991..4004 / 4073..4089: -0.4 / 6.75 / 6.39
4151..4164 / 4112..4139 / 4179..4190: -0.2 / 6.25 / 6.31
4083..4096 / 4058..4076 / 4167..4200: 0.2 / 6.41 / 6.39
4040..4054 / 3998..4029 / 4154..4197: 0.6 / 6.91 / 6.44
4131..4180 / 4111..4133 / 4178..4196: 1.2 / 6.36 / 6.44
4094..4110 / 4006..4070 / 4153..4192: 3.1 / 6.62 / 6.41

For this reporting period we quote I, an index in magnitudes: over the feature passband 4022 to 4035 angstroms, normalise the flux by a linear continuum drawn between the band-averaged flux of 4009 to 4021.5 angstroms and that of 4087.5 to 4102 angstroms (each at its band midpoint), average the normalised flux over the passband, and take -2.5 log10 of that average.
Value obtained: -0.06 mag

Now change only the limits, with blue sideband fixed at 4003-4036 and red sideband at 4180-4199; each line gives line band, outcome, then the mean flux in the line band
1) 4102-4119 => 0.12 mag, 5.91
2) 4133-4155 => 0.07 mag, 6.15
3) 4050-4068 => 0.01 mag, 6.62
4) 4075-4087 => 0.04 mag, 6.4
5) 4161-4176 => 0.00 mag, 6.47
